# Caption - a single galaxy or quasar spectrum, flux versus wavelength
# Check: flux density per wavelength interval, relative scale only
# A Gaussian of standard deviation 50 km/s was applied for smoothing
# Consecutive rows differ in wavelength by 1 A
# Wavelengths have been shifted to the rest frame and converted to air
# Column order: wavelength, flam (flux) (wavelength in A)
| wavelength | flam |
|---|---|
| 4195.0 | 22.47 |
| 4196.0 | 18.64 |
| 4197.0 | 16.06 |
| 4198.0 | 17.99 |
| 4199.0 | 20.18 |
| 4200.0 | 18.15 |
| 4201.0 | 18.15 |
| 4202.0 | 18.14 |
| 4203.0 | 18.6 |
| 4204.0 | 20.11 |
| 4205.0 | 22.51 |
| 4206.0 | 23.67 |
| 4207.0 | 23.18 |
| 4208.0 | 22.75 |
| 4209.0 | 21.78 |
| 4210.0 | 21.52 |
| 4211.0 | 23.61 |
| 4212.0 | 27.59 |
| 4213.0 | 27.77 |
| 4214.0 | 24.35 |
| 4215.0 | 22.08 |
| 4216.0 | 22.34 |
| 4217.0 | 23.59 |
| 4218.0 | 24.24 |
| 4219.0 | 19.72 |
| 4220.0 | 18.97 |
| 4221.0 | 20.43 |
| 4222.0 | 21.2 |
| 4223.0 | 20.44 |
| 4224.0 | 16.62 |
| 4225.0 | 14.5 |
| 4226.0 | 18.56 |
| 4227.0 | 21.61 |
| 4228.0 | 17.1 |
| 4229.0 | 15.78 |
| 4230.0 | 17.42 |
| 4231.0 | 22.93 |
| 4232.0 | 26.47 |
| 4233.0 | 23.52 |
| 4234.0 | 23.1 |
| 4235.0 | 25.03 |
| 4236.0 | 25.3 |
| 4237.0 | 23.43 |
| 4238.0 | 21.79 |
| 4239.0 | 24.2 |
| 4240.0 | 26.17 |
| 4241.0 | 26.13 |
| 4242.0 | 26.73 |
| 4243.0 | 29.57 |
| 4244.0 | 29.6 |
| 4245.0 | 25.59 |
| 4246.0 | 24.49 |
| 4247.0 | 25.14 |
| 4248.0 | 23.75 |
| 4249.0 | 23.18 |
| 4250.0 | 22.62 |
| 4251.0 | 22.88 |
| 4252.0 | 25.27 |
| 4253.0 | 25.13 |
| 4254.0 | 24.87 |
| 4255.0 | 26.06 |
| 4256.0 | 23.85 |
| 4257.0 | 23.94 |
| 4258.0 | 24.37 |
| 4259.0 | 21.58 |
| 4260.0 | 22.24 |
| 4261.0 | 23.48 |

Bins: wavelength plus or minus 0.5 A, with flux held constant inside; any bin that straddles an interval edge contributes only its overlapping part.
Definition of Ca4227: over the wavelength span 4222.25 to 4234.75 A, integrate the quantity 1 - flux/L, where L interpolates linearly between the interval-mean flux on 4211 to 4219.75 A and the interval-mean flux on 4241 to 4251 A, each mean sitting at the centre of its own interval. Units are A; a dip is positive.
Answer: 2.3 A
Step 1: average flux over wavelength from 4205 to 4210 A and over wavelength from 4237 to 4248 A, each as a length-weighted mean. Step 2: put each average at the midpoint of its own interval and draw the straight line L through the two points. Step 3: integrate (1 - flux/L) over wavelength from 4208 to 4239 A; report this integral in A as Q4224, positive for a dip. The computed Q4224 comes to 2.9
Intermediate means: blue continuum 22.7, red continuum 25.7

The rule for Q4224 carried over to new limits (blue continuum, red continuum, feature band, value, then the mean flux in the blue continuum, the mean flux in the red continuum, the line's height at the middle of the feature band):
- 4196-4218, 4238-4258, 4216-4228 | 1.5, 21.6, 25.1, 22.9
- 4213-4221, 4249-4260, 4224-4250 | 0.2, 22.4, 23.9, 23.2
